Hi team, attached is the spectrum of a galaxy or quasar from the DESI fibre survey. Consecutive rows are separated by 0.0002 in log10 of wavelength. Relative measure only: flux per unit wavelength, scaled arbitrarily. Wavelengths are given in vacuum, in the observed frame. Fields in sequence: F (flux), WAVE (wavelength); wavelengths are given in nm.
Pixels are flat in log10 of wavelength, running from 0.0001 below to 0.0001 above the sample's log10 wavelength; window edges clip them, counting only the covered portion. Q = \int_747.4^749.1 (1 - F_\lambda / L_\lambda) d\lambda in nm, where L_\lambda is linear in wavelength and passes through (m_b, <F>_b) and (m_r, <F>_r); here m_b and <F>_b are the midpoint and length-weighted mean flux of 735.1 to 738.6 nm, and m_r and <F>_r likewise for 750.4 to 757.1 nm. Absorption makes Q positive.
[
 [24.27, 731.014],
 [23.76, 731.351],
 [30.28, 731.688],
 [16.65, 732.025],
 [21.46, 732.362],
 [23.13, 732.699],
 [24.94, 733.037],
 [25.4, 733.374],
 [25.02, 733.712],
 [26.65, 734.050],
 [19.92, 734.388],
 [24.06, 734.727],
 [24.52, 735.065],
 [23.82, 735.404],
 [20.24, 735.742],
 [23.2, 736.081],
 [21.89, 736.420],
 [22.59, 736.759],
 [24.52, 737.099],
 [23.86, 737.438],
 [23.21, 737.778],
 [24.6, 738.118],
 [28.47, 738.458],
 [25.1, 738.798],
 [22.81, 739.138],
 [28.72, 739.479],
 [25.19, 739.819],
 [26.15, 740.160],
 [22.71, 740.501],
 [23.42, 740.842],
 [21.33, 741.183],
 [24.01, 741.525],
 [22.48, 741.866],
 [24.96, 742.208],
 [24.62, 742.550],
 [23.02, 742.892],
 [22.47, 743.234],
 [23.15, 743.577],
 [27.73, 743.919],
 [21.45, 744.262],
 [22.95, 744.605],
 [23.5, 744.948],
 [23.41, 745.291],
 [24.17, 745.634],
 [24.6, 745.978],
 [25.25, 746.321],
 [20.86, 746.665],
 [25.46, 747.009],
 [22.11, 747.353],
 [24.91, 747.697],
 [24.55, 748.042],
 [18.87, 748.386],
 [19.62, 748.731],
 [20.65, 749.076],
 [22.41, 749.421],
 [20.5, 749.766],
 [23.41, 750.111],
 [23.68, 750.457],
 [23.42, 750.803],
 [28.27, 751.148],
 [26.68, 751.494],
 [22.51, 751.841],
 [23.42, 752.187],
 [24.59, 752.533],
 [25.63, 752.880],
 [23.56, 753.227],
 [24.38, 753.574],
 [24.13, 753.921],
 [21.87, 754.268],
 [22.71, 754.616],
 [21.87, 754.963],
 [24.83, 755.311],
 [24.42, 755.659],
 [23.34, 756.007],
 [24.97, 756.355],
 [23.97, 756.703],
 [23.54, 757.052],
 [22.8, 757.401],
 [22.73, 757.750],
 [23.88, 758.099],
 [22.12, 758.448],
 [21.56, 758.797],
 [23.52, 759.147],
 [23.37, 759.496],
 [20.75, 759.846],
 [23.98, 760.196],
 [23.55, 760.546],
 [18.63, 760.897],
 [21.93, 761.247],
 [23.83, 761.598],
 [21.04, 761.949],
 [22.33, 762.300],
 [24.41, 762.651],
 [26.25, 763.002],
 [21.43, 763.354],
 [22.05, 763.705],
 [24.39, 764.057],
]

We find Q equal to 0.150 nm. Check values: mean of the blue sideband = 23.6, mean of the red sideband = 24.1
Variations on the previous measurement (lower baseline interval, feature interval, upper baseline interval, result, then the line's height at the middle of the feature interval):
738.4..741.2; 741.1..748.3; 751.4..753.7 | 0.31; 24.7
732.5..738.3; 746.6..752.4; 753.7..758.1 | 0.11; 23.5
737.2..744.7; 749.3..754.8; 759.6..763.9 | -0.12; 23.3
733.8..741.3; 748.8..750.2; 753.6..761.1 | 0.11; 23.4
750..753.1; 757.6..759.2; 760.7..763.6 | 0.04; 23.2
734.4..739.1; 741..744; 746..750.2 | -0.07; 23.1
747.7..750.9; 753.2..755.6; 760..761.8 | -0.13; 22.2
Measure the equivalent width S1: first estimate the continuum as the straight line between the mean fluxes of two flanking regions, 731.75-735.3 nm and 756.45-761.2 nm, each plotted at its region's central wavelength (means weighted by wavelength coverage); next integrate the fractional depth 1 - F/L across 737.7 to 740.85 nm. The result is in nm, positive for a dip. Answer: -0.26 nm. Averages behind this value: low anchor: 23.4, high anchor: 22.7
